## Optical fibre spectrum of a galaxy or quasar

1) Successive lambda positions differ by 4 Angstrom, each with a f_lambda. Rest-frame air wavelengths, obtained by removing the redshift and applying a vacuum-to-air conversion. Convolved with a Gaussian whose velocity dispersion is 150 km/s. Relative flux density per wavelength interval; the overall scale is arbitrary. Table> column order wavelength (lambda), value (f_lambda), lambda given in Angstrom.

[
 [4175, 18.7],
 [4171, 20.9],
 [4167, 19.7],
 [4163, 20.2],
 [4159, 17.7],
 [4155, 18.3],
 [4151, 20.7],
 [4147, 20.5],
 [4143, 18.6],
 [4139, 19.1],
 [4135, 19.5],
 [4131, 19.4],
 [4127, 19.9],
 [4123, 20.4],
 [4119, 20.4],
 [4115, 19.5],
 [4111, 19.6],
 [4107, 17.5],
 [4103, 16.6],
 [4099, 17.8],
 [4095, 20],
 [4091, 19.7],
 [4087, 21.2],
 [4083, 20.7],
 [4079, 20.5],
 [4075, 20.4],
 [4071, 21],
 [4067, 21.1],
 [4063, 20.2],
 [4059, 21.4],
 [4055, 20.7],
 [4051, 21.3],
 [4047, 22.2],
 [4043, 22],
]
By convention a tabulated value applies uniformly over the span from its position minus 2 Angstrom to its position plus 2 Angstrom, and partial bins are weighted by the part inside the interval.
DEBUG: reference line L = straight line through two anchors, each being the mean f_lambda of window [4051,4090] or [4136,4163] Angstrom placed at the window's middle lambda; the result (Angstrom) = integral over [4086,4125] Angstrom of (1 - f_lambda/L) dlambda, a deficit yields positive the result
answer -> 1.7 Angstrom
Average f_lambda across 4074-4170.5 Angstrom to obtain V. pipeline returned 19.5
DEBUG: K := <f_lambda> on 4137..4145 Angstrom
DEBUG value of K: 18.9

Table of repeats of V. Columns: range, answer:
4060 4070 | 20.8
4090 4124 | 19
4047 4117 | 20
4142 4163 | 19.3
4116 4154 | 19.8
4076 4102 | 19.9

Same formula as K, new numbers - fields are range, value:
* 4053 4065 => 20.8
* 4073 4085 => 20.5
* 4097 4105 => 17.2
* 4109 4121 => 19.8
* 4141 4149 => 19.6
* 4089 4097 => 19.9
